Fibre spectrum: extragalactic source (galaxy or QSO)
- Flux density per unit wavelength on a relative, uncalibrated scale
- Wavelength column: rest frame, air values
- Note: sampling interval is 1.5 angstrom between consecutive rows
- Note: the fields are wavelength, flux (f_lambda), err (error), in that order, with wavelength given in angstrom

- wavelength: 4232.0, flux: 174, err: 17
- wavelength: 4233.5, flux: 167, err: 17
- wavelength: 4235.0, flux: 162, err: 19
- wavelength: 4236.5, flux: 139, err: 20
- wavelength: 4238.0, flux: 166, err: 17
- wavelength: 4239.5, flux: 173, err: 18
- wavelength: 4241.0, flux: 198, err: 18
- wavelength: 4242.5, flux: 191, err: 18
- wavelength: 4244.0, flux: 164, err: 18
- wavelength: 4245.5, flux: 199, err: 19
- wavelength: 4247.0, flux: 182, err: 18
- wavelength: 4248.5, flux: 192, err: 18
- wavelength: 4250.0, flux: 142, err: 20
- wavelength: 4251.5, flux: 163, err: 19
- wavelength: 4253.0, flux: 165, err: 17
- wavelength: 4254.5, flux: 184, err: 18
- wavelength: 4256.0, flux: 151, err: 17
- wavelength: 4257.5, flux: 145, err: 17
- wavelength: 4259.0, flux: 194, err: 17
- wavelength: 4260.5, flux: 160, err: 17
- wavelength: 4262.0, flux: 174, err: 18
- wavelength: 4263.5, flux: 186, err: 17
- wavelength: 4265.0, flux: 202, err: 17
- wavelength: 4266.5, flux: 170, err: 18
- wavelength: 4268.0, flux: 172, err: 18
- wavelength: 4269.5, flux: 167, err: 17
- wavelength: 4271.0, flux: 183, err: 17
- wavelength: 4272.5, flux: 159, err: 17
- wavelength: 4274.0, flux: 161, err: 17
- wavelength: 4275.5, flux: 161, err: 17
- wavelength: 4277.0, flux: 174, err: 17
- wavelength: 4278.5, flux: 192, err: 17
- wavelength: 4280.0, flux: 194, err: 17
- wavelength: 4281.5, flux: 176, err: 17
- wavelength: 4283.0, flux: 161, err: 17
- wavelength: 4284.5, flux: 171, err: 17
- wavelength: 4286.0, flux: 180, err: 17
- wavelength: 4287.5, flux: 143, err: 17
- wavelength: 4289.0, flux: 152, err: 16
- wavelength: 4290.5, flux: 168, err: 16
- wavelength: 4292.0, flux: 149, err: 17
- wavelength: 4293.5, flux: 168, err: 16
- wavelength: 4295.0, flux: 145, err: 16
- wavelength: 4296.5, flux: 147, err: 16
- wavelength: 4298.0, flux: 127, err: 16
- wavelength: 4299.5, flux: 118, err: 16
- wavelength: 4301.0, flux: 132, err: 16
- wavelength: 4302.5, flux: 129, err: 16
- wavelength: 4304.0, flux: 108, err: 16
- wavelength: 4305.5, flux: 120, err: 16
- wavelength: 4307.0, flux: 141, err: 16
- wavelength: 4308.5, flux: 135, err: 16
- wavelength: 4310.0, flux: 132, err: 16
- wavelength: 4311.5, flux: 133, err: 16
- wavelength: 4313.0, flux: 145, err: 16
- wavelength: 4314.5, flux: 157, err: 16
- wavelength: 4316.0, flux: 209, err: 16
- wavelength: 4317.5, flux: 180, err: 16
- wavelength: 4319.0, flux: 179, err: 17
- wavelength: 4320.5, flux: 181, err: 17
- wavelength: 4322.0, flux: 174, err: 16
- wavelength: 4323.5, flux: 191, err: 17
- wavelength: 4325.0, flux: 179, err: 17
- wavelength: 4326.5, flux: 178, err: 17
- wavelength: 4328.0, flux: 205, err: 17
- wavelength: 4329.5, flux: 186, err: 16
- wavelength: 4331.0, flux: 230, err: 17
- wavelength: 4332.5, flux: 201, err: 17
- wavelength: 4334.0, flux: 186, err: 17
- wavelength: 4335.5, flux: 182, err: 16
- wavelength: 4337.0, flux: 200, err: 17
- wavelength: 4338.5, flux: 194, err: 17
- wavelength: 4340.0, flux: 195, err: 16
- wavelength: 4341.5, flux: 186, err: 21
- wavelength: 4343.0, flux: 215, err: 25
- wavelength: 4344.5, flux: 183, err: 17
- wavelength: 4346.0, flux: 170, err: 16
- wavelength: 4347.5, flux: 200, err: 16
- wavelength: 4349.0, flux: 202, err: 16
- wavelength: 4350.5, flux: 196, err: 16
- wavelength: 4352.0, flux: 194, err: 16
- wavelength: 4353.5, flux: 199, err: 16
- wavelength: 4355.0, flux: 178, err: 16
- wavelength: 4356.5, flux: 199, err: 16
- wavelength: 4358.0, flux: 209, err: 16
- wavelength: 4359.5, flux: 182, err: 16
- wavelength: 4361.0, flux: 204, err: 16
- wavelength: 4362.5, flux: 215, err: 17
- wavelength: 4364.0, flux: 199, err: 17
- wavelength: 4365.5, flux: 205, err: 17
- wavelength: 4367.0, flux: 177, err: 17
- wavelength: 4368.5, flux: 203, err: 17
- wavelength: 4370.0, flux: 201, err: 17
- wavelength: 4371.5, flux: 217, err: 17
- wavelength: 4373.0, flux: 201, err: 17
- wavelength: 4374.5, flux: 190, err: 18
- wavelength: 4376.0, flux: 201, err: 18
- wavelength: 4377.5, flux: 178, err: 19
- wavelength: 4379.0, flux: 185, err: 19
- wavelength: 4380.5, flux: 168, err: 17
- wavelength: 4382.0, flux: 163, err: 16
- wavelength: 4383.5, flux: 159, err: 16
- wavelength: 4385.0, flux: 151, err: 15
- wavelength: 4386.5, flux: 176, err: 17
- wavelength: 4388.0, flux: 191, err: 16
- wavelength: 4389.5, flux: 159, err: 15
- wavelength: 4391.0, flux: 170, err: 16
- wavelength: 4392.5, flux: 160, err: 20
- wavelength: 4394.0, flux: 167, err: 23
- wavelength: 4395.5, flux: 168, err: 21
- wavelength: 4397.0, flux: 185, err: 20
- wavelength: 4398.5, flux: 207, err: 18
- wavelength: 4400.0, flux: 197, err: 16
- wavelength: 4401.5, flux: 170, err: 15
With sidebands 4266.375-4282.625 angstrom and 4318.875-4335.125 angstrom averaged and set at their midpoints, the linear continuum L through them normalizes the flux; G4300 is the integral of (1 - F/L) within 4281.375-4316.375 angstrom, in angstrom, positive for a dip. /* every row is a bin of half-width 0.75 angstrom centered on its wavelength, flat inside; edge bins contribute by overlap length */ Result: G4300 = 6.7 angstrom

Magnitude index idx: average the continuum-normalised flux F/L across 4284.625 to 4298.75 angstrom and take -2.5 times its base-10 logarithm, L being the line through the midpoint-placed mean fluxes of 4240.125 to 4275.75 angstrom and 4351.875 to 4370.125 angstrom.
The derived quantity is 0.18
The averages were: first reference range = 174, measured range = 154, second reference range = 197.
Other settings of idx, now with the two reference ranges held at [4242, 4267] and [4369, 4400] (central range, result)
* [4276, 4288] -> 0.01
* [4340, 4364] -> -0.10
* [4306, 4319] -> 0.15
